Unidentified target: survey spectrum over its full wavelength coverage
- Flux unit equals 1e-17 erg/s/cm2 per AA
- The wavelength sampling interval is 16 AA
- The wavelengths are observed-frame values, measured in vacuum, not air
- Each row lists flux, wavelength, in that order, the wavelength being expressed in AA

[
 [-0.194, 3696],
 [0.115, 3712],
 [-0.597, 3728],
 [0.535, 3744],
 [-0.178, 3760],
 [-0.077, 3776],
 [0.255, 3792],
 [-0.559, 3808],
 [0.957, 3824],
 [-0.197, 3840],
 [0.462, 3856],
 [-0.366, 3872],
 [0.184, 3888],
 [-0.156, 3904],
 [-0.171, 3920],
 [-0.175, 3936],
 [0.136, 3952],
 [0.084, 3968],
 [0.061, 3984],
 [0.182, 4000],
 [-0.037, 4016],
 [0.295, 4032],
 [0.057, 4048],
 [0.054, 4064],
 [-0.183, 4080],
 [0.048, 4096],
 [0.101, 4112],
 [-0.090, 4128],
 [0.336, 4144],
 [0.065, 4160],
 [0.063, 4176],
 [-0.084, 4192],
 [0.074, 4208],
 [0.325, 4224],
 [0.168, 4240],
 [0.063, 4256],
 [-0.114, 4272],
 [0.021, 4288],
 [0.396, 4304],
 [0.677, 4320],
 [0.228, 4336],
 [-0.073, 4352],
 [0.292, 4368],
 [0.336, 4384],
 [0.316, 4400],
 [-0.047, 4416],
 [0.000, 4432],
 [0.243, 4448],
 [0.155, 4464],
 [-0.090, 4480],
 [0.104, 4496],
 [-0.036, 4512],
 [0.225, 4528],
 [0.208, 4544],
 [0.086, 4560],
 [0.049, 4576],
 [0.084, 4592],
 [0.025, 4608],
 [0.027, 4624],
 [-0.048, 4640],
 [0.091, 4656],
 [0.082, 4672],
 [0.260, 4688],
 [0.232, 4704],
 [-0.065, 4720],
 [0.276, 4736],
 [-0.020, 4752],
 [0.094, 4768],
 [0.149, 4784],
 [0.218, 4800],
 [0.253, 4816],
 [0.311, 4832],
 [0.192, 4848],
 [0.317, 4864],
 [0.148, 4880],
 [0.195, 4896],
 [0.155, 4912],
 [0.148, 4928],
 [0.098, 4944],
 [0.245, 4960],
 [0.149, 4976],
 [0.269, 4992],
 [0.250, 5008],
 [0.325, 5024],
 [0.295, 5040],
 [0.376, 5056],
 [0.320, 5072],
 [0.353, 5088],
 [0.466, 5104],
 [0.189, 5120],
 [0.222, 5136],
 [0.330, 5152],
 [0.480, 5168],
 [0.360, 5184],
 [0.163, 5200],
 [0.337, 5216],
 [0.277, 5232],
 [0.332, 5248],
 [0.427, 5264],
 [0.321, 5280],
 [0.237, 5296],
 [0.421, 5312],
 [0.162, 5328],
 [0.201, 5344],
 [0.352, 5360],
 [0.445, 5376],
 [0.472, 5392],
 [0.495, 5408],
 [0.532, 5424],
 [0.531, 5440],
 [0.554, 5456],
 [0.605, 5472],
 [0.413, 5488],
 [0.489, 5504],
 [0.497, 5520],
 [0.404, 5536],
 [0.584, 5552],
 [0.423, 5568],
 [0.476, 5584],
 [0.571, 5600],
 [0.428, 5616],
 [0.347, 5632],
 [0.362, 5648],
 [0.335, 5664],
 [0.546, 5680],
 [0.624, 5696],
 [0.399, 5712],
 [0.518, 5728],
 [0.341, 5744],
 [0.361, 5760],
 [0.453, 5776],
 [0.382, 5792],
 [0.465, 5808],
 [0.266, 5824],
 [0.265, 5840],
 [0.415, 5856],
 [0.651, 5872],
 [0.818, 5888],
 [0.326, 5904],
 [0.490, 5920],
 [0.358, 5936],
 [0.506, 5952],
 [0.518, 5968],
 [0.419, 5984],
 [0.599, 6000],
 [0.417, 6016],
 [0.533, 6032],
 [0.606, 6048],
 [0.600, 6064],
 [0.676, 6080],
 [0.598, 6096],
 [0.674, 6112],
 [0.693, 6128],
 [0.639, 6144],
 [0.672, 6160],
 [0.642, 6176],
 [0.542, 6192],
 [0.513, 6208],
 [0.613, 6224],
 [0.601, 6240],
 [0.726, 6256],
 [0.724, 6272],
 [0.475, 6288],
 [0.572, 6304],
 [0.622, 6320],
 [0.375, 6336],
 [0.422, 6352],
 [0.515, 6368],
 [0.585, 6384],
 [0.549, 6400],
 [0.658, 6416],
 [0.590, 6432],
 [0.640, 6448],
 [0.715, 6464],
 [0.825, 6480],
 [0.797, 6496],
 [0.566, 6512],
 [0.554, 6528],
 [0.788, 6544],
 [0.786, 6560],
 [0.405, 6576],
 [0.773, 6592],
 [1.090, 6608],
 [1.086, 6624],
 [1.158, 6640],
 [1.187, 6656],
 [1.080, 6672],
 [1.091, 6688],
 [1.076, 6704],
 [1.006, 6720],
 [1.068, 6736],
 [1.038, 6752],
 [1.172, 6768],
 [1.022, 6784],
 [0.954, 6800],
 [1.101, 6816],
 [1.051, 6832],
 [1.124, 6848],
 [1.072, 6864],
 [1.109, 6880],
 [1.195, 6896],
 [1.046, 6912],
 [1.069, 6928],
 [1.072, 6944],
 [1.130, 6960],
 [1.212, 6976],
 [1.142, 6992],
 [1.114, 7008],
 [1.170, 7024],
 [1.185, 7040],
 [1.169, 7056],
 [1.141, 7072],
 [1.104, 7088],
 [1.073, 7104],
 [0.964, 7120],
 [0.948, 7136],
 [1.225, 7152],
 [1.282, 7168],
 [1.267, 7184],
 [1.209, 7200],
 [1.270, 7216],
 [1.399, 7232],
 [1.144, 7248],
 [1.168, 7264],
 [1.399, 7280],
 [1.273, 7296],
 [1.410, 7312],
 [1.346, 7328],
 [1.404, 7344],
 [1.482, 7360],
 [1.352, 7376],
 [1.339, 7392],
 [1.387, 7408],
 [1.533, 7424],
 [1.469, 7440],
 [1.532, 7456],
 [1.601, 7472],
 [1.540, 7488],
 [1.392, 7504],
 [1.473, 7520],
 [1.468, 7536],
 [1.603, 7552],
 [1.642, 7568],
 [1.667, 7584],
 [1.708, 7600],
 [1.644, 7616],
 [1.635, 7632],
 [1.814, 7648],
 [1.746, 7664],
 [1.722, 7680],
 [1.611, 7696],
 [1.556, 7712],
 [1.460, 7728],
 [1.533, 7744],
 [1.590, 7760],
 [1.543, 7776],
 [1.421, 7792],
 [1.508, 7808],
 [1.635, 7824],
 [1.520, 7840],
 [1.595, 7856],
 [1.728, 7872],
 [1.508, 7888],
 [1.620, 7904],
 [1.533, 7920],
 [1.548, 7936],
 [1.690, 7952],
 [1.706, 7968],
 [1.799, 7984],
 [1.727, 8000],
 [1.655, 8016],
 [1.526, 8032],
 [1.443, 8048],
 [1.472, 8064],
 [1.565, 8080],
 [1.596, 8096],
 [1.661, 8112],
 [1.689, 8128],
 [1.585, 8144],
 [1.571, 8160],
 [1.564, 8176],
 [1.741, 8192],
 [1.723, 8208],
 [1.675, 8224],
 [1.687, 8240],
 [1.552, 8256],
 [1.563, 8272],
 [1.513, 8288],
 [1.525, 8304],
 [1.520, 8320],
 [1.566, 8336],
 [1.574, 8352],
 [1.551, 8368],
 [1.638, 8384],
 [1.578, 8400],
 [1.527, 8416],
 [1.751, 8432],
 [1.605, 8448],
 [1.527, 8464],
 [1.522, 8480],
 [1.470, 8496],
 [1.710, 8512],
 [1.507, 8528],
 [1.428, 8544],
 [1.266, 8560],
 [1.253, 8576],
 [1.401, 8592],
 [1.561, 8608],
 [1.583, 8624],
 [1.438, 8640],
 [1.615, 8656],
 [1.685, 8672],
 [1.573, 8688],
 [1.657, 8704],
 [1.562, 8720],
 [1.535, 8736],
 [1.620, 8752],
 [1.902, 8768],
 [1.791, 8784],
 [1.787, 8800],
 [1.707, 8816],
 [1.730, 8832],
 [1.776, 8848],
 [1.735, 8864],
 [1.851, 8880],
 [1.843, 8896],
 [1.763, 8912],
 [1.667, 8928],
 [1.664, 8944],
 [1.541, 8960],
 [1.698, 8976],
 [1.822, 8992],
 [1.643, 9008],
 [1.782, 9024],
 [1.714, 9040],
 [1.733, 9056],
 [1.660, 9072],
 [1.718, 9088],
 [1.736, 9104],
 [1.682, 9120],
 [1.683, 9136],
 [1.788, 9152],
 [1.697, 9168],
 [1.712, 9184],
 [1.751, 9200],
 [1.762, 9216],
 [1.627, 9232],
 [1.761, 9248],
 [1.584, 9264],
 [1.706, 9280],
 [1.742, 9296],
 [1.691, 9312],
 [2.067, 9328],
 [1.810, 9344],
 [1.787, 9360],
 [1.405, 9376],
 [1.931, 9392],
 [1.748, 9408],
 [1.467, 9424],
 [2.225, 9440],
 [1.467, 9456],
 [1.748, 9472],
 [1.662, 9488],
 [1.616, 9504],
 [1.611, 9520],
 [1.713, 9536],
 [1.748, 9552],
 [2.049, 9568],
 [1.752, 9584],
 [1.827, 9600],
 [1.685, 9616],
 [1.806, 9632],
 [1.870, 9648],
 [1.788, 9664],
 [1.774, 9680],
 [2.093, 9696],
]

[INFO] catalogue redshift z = 0.656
